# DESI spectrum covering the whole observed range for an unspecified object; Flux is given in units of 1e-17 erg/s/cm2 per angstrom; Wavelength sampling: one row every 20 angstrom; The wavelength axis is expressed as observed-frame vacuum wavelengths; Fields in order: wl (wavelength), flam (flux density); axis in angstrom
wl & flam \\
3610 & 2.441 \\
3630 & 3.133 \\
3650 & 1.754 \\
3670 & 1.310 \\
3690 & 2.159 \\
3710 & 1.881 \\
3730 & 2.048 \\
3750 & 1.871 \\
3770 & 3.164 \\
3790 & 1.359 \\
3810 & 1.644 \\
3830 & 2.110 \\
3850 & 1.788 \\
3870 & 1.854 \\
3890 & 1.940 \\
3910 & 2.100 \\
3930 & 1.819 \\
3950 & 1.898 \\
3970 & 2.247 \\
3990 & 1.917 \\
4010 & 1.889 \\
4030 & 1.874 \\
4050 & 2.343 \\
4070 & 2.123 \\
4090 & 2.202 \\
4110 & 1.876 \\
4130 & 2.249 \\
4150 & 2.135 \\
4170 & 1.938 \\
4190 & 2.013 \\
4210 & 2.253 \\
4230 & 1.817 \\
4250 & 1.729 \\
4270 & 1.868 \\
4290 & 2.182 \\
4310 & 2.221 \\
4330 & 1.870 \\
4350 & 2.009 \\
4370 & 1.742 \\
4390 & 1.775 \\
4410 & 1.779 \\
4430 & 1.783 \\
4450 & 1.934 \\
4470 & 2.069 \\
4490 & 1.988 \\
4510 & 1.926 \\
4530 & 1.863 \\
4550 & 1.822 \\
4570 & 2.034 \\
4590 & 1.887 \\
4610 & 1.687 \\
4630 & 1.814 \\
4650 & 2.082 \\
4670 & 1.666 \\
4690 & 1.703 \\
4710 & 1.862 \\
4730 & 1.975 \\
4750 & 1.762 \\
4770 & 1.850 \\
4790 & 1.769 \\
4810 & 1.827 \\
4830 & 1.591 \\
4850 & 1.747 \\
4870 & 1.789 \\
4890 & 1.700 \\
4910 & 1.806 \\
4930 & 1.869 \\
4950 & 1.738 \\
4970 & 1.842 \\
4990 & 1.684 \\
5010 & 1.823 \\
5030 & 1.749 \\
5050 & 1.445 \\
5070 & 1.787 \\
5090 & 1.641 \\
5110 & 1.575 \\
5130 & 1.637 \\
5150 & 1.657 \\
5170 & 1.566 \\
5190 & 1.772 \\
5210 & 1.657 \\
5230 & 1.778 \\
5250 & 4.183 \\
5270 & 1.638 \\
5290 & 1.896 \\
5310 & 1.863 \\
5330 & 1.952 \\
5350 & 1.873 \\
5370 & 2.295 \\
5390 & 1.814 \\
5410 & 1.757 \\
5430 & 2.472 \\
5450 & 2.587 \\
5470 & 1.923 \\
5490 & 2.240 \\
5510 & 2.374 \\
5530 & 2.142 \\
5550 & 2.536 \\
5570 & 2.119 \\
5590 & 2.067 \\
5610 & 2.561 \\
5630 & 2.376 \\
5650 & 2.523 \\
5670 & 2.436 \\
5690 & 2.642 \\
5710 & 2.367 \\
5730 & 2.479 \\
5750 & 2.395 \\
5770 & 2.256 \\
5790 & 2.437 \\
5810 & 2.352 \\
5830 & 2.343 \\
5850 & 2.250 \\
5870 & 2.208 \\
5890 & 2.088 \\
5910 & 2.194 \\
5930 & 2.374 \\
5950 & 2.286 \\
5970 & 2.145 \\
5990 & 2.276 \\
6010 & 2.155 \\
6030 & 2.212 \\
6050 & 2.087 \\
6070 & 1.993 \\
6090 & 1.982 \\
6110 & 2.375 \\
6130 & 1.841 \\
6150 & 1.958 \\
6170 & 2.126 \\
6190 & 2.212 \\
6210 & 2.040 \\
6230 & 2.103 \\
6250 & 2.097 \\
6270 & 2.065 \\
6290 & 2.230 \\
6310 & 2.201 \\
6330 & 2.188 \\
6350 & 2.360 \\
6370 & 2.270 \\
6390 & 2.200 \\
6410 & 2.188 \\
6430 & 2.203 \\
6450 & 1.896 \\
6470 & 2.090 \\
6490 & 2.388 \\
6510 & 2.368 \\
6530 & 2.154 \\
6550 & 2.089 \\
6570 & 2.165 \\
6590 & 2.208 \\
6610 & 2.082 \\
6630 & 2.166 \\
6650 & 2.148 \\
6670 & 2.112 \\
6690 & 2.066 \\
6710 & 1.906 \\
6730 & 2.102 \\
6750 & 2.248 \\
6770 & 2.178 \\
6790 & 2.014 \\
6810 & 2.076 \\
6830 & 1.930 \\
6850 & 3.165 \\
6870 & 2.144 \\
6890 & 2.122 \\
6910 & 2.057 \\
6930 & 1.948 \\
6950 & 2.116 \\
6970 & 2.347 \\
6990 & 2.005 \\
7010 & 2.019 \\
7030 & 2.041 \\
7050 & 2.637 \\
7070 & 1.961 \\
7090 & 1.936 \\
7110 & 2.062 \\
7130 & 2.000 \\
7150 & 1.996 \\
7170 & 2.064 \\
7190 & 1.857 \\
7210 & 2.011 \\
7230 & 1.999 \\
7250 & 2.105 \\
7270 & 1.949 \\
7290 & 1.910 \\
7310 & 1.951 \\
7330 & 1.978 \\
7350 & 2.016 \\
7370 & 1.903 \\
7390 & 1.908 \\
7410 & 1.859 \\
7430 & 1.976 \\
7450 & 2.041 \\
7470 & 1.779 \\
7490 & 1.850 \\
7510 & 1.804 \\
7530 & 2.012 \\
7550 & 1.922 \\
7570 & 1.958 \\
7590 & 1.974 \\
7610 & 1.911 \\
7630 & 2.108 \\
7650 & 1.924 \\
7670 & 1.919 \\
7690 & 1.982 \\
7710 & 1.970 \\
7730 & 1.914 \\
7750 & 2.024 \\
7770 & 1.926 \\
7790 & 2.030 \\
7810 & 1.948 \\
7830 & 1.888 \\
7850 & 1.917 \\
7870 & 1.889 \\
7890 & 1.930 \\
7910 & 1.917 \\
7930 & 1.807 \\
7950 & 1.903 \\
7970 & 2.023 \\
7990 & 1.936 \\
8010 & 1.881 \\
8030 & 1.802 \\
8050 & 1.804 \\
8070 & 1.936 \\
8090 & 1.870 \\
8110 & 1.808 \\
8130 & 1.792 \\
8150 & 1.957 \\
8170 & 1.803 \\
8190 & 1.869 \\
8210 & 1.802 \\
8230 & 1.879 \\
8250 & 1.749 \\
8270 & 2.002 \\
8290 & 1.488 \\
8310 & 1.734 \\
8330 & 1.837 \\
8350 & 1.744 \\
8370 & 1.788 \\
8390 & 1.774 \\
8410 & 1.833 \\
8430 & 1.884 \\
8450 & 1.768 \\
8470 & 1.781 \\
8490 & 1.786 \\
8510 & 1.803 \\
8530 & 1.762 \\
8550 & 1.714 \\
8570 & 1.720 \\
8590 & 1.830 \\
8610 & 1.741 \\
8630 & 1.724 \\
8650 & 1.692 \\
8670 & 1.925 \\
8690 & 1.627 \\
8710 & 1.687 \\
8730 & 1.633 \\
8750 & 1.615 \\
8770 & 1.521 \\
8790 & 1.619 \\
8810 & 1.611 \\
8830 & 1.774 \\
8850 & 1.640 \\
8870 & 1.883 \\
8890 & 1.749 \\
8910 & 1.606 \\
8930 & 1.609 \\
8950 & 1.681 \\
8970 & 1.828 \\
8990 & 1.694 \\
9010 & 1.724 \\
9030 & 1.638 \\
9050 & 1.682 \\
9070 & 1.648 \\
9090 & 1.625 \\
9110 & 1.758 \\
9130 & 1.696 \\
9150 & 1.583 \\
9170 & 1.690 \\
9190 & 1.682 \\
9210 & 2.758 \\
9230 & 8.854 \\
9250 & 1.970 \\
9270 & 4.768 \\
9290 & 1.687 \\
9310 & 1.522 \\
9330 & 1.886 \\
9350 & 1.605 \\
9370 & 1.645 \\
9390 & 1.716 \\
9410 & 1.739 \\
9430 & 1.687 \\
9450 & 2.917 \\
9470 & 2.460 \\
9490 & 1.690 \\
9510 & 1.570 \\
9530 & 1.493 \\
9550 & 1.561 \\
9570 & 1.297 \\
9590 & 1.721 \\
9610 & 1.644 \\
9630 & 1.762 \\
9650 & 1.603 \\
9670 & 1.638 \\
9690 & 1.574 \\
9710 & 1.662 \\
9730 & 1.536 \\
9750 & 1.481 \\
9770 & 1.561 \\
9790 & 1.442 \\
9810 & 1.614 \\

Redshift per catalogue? 0.41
